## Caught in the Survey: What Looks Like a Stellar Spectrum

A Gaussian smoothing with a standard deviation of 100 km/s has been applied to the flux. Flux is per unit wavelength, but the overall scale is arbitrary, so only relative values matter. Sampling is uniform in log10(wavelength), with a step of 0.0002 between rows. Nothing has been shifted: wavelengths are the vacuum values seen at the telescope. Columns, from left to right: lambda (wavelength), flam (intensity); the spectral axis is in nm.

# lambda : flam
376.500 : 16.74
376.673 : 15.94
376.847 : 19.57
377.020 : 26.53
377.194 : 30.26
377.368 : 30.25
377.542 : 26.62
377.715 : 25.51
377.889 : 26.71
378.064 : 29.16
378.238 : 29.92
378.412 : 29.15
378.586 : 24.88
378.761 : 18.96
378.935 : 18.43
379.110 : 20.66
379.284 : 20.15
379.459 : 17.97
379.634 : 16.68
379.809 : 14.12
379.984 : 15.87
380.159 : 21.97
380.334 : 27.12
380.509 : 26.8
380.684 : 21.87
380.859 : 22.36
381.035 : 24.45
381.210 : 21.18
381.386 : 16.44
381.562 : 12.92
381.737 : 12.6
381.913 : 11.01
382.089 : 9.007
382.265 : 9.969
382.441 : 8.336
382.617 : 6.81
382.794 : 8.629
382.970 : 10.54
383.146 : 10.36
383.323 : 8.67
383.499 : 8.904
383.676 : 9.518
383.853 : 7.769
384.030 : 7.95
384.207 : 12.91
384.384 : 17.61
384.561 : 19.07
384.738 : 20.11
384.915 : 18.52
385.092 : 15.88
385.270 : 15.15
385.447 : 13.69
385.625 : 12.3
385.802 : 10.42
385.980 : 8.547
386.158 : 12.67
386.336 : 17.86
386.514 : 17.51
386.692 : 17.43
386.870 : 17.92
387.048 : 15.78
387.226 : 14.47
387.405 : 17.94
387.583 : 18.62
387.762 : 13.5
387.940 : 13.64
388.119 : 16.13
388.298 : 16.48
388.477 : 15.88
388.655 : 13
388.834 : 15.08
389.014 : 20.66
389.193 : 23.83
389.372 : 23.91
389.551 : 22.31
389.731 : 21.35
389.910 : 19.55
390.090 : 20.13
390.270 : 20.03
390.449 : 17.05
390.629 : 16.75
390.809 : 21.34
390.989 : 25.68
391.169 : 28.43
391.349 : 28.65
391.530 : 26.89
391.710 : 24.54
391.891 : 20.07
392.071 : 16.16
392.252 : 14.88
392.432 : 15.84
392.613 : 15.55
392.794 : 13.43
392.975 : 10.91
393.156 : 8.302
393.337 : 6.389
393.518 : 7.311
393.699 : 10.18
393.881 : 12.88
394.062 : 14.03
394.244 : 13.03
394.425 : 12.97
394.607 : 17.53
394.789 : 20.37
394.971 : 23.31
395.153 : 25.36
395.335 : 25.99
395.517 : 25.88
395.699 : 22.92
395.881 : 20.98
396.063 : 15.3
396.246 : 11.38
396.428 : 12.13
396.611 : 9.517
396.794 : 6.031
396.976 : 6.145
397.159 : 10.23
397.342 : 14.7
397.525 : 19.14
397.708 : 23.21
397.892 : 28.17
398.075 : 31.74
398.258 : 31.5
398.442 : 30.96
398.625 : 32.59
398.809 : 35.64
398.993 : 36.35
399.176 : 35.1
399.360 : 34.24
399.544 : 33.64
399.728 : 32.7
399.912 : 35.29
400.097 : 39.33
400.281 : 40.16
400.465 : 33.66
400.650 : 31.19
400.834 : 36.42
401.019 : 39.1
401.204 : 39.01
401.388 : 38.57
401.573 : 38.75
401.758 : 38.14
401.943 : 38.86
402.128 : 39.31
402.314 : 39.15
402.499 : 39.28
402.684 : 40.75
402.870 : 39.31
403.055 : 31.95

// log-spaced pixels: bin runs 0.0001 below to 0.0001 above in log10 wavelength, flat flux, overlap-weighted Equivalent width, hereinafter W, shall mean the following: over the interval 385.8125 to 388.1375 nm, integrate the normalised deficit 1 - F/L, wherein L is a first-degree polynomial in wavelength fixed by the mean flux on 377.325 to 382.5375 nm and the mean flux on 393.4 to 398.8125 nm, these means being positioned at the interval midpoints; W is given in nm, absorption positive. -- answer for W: 0.50 nm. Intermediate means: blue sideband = 20.2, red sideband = 18.7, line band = 15.3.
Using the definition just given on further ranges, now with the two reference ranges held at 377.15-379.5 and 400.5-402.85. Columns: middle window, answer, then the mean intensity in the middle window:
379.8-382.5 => 0.918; 17.4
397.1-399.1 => 0.503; 27.1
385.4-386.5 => 0.616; 12.9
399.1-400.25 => 0.052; 35.3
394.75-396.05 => 0.429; 23.2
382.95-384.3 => 0.888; 9.55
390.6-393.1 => 0.972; 19.8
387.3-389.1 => 0.852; 16.1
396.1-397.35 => 0.898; 9.93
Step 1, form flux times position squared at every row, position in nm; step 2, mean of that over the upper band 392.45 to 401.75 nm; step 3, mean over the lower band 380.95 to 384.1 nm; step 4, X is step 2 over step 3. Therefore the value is 2.2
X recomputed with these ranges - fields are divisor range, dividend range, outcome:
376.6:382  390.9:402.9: 1.26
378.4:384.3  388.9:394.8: 1.21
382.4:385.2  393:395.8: 1.43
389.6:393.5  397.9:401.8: 1.99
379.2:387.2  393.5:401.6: 1.80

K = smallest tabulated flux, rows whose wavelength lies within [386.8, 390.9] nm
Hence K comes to 13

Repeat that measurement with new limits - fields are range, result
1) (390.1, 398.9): 6.031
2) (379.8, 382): 11.01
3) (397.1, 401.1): 10.23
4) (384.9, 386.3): 8.547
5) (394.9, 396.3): 11.38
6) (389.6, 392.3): 14.88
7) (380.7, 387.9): 6.81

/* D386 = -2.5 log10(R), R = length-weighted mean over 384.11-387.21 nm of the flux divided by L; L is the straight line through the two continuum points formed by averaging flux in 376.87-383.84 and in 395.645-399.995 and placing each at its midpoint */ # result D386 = 0.289 mag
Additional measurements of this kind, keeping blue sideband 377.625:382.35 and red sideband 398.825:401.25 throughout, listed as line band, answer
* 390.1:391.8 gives 0.238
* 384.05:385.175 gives 0.380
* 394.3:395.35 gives 0.488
